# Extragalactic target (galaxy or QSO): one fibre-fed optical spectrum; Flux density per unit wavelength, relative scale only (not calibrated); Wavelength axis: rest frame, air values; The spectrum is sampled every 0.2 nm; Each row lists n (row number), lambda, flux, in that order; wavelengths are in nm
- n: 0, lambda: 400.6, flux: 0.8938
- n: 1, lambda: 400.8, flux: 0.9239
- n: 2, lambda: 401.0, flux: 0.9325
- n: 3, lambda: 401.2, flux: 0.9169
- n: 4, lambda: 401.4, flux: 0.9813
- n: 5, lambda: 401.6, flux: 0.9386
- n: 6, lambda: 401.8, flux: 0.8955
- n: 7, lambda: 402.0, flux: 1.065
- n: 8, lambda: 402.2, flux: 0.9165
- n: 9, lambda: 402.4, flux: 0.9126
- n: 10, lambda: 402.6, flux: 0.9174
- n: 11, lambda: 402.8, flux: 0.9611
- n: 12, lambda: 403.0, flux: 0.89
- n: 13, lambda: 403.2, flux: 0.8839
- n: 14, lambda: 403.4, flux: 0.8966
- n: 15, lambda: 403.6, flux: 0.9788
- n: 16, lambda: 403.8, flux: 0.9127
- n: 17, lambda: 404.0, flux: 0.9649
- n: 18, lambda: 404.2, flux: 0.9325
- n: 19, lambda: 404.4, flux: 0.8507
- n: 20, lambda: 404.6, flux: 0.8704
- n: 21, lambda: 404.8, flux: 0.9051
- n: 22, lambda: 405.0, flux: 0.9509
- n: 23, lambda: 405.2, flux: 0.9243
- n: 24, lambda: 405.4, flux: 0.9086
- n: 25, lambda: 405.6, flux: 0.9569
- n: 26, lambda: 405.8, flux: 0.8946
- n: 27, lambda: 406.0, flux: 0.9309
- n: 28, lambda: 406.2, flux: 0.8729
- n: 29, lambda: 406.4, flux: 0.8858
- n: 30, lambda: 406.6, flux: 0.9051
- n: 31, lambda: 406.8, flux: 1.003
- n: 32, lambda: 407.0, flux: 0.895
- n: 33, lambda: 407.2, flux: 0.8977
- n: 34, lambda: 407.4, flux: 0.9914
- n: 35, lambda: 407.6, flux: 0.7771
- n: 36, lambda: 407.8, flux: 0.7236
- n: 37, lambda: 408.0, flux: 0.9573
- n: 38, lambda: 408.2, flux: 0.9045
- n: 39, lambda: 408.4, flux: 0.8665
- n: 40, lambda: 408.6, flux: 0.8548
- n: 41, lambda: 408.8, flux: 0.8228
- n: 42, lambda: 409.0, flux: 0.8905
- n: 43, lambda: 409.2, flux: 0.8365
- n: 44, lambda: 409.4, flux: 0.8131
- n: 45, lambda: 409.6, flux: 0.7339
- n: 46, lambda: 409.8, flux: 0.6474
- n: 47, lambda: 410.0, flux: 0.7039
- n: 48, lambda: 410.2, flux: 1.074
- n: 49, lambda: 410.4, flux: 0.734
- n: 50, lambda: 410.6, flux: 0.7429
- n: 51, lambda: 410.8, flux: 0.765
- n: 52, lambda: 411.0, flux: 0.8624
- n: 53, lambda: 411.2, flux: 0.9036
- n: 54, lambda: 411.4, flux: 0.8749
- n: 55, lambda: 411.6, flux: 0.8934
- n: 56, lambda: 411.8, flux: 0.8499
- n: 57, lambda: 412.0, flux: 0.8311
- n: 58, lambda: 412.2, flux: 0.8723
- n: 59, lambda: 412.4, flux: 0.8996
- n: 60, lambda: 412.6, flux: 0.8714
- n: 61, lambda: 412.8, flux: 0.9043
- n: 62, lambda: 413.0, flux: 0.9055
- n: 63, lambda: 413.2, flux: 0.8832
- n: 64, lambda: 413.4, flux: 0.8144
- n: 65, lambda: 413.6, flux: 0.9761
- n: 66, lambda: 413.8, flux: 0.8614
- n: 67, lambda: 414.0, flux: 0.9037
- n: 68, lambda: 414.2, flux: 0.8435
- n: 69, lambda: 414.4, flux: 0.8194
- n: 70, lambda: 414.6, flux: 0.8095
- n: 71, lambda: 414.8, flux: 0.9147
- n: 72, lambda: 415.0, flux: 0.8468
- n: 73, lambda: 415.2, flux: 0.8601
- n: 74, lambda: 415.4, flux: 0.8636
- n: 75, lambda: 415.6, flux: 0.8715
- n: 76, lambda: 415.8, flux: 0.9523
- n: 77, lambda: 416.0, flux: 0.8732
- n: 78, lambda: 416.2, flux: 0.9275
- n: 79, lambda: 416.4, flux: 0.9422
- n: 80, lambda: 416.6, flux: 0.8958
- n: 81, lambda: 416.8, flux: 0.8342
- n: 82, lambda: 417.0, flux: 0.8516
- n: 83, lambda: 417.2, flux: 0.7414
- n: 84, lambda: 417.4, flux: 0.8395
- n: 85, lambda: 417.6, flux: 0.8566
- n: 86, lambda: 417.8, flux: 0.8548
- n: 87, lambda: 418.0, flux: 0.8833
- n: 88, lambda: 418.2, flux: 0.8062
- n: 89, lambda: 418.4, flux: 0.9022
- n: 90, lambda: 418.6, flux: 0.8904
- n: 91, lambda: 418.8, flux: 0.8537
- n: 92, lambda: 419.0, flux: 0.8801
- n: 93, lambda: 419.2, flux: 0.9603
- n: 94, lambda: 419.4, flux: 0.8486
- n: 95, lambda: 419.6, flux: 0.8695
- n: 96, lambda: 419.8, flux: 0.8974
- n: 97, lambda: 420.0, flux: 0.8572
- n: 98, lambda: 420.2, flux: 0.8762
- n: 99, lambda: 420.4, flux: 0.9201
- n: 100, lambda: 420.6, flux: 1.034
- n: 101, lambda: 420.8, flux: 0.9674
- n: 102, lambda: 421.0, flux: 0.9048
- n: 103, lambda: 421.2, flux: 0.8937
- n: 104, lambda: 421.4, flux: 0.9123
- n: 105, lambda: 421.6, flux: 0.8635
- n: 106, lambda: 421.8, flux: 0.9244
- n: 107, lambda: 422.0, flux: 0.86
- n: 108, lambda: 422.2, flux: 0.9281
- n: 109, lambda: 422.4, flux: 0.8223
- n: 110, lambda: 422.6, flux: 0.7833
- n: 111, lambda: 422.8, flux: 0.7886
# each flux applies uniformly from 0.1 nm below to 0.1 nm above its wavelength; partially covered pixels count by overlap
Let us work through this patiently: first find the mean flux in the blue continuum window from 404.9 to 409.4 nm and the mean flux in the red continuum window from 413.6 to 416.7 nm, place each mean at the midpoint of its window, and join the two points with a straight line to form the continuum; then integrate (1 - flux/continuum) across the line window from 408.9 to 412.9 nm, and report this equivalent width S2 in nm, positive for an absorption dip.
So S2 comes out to 0.23 nm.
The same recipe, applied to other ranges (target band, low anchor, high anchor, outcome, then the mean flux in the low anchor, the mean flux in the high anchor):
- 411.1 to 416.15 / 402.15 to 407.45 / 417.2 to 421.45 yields 0.13 nm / 0.918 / 0.887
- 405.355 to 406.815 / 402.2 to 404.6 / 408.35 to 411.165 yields -0.07 nm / 0.916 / 0.812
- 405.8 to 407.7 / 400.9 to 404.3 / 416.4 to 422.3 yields 0.03 nm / 0.935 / 0.884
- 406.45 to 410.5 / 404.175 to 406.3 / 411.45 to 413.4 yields 0.19 nm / 0.908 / 0.876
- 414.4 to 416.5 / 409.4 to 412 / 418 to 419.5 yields -0.07 nm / 0.816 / 0.878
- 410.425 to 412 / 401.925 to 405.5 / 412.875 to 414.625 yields 0.09 nm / 0.924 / 0.872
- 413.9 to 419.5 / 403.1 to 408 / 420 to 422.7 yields 0.19 nm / 0.906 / 0.898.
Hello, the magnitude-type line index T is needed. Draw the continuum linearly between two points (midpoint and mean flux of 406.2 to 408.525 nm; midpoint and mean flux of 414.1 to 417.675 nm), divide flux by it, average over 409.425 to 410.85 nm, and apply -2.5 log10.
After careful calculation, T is 0.141 mag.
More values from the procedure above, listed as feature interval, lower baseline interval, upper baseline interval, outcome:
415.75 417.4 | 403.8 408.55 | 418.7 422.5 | 0.033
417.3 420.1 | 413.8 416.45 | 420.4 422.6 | 0.027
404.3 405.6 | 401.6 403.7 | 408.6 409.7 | -0.016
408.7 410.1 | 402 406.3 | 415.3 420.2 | 0.160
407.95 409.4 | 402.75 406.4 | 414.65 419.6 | 0.039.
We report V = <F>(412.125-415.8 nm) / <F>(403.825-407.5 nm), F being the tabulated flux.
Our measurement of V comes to 0.95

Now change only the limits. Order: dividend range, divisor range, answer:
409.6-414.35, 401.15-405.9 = 0.92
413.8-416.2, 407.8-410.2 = 1.05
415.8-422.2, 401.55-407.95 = 0.97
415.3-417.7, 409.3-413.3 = 1.04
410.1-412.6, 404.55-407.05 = 0.94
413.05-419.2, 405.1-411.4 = 1.01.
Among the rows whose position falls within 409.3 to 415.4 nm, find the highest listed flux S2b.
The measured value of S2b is 1.074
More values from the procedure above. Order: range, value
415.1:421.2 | 1.034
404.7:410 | 1.003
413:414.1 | 0.9761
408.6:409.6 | 0.8905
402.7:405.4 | 0.9788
